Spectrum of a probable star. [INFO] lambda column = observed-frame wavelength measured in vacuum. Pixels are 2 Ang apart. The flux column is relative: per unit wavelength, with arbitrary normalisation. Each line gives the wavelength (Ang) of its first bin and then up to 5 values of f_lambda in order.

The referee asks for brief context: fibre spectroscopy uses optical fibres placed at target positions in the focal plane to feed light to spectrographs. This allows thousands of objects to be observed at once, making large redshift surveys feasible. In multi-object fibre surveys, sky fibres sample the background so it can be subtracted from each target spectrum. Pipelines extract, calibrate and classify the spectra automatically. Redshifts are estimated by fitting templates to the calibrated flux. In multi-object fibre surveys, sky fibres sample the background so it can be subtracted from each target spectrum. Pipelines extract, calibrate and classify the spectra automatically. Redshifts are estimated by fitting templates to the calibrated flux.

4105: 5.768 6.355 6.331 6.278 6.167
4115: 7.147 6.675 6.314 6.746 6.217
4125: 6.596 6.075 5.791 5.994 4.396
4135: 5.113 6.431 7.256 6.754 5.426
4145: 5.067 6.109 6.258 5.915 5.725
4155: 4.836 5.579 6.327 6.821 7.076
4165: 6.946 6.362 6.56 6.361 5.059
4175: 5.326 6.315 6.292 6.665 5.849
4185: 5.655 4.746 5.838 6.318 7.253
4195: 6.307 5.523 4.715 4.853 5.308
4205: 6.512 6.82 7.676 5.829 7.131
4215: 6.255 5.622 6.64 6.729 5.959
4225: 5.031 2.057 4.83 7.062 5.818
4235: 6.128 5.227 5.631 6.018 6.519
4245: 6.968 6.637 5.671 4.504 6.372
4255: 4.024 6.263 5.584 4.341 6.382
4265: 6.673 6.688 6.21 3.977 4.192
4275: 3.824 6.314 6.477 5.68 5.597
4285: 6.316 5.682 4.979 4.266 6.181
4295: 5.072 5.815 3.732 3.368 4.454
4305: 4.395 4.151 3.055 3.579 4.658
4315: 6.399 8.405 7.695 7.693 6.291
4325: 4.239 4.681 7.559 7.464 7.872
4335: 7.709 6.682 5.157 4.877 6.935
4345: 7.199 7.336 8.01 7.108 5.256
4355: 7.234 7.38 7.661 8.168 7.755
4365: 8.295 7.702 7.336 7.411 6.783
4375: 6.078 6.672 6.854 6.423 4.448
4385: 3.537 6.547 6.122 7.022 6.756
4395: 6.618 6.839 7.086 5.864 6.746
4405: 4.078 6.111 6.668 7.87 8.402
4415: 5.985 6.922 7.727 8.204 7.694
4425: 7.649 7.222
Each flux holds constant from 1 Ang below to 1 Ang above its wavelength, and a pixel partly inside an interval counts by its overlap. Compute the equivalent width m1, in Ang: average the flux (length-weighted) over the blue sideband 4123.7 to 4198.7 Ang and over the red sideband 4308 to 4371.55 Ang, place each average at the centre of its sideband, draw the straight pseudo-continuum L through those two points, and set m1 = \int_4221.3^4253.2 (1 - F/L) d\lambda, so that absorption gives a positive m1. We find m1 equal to 3.30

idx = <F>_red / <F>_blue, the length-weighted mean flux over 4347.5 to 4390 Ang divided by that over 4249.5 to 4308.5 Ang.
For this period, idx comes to 1.31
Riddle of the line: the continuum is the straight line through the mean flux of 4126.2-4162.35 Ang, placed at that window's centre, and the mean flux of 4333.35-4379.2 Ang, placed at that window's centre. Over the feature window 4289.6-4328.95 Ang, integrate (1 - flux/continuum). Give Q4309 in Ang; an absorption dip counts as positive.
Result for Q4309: 9.1 Ang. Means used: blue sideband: 5.89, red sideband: 7.04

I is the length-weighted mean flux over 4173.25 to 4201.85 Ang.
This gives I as 5.82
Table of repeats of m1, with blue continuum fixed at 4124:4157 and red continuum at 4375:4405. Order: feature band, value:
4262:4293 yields 2.35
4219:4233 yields 1.29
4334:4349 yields -1.33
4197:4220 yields -0.61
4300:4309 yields 3.10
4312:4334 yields -1.97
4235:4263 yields 1.29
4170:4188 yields 0.28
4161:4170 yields -1.32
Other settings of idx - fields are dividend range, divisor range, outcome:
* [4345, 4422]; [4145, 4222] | 1.12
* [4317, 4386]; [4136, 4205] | 1.13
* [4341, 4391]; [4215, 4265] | 1.19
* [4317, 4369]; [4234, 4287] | 1.23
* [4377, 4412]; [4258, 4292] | 1.14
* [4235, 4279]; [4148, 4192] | 0.94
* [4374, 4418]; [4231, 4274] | 1.11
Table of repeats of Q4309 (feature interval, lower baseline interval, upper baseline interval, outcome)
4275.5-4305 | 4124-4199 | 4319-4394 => 5.7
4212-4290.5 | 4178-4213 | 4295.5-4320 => -2.5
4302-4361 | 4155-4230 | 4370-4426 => 1.2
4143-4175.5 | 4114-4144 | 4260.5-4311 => -0.2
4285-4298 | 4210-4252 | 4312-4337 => 2.0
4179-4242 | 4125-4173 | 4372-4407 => 2.0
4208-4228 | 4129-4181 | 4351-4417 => 1.0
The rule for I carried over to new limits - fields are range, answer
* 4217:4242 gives 5.6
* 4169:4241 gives 5.88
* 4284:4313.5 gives 4.65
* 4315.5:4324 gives 7.46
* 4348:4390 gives 6.8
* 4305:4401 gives 6.5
